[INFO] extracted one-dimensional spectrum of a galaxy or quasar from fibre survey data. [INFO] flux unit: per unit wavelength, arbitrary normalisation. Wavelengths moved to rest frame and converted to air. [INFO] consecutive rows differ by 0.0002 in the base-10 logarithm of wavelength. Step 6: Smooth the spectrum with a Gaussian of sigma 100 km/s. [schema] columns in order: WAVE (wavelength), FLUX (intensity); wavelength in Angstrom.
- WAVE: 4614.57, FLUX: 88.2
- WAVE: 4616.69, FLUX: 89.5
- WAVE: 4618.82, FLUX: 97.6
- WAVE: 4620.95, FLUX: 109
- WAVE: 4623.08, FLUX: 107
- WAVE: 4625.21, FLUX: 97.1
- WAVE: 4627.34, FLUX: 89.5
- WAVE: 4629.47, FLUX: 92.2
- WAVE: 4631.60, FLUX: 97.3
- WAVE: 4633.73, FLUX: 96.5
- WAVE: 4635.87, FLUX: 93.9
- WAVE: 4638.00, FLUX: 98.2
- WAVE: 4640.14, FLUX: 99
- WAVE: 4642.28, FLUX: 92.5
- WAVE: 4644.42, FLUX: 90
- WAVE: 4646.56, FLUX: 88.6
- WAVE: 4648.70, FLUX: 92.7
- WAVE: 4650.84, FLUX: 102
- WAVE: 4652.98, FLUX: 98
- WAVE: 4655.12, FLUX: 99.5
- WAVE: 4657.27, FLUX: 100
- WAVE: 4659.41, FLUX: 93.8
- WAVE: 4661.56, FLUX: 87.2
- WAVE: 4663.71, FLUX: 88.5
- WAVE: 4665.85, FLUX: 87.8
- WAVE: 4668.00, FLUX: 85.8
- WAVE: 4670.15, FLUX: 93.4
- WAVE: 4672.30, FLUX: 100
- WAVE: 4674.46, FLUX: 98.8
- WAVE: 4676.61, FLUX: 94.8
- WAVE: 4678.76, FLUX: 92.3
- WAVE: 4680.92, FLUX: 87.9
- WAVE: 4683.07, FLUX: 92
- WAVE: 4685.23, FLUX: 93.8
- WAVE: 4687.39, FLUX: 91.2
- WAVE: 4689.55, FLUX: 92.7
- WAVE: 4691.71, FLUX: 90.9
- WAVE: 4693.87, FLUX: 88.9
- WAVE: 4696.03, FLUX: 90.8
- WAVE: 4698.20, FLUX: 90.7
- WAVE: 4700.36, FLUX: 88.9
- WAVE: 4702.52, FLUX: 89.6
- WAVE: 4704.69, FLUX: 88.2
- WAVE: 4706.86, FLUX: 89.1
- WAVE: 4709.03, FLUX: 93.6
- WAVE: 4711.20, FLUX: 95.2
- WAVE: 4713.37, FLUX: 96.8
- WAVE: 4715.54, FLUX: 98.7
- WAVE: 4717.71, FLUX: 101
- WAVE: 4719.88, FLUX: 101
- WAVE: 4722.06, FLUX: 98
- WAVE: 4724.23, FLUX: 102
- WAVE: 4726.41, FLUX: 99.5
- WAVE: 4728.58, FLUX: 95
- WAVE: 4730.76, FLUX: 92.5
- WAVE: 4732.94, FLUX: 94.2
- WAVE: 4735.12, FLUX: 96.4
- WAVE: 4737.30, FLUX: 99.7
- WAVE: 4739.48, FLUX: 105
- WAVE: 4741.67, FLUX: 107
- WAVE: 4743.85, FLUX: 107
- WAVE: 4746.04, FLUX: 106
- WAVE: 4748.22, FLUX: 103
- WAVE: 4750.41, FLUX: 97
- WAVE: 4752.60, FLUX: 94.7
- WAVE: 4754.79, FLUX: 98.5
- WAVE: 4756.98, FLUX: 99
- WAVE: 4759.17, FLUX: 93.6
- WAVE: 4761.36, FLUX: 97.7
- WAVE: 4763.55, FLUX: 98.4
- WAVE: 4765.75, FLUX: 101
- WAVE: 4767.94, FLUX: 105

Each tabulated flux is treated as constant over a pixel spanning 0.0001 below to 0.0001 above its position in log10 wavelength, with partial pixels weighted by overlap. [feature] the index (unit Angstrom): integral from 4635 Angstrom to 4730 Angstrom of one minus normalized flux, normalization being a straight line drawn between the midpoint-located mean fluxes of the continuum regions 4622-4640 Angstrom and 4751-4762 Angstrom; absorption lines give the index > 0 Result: 2.7 Angstrom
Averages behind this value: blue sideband 96.6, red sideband 96.7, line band 93.9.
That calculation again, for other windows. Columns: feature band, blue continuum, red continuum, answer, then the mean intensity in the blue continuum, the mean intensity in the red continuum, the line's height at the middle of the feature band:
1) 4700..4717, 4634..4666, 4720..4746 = 0.9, 94.4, 100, 98.3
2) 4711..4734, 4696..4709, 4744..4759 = -1.0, 89.7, 99.8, 93.8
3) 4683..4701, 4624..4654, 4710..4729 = 1.2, 94.9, 98.7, 97.4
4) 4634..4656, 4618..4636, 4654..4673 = 0.0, 98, 92.8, 95.4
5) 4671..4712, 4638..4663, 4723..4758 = 2.1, 94.9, 99.8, 97.1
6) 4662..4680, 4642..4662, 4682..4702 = 0.1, 94.7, 91.1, 93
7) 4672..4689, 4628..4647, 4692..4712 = -0.3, 94.3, 90.5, 91.8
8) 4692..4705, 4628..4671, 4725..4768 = 0.9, 93.8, 99.4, 96.6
